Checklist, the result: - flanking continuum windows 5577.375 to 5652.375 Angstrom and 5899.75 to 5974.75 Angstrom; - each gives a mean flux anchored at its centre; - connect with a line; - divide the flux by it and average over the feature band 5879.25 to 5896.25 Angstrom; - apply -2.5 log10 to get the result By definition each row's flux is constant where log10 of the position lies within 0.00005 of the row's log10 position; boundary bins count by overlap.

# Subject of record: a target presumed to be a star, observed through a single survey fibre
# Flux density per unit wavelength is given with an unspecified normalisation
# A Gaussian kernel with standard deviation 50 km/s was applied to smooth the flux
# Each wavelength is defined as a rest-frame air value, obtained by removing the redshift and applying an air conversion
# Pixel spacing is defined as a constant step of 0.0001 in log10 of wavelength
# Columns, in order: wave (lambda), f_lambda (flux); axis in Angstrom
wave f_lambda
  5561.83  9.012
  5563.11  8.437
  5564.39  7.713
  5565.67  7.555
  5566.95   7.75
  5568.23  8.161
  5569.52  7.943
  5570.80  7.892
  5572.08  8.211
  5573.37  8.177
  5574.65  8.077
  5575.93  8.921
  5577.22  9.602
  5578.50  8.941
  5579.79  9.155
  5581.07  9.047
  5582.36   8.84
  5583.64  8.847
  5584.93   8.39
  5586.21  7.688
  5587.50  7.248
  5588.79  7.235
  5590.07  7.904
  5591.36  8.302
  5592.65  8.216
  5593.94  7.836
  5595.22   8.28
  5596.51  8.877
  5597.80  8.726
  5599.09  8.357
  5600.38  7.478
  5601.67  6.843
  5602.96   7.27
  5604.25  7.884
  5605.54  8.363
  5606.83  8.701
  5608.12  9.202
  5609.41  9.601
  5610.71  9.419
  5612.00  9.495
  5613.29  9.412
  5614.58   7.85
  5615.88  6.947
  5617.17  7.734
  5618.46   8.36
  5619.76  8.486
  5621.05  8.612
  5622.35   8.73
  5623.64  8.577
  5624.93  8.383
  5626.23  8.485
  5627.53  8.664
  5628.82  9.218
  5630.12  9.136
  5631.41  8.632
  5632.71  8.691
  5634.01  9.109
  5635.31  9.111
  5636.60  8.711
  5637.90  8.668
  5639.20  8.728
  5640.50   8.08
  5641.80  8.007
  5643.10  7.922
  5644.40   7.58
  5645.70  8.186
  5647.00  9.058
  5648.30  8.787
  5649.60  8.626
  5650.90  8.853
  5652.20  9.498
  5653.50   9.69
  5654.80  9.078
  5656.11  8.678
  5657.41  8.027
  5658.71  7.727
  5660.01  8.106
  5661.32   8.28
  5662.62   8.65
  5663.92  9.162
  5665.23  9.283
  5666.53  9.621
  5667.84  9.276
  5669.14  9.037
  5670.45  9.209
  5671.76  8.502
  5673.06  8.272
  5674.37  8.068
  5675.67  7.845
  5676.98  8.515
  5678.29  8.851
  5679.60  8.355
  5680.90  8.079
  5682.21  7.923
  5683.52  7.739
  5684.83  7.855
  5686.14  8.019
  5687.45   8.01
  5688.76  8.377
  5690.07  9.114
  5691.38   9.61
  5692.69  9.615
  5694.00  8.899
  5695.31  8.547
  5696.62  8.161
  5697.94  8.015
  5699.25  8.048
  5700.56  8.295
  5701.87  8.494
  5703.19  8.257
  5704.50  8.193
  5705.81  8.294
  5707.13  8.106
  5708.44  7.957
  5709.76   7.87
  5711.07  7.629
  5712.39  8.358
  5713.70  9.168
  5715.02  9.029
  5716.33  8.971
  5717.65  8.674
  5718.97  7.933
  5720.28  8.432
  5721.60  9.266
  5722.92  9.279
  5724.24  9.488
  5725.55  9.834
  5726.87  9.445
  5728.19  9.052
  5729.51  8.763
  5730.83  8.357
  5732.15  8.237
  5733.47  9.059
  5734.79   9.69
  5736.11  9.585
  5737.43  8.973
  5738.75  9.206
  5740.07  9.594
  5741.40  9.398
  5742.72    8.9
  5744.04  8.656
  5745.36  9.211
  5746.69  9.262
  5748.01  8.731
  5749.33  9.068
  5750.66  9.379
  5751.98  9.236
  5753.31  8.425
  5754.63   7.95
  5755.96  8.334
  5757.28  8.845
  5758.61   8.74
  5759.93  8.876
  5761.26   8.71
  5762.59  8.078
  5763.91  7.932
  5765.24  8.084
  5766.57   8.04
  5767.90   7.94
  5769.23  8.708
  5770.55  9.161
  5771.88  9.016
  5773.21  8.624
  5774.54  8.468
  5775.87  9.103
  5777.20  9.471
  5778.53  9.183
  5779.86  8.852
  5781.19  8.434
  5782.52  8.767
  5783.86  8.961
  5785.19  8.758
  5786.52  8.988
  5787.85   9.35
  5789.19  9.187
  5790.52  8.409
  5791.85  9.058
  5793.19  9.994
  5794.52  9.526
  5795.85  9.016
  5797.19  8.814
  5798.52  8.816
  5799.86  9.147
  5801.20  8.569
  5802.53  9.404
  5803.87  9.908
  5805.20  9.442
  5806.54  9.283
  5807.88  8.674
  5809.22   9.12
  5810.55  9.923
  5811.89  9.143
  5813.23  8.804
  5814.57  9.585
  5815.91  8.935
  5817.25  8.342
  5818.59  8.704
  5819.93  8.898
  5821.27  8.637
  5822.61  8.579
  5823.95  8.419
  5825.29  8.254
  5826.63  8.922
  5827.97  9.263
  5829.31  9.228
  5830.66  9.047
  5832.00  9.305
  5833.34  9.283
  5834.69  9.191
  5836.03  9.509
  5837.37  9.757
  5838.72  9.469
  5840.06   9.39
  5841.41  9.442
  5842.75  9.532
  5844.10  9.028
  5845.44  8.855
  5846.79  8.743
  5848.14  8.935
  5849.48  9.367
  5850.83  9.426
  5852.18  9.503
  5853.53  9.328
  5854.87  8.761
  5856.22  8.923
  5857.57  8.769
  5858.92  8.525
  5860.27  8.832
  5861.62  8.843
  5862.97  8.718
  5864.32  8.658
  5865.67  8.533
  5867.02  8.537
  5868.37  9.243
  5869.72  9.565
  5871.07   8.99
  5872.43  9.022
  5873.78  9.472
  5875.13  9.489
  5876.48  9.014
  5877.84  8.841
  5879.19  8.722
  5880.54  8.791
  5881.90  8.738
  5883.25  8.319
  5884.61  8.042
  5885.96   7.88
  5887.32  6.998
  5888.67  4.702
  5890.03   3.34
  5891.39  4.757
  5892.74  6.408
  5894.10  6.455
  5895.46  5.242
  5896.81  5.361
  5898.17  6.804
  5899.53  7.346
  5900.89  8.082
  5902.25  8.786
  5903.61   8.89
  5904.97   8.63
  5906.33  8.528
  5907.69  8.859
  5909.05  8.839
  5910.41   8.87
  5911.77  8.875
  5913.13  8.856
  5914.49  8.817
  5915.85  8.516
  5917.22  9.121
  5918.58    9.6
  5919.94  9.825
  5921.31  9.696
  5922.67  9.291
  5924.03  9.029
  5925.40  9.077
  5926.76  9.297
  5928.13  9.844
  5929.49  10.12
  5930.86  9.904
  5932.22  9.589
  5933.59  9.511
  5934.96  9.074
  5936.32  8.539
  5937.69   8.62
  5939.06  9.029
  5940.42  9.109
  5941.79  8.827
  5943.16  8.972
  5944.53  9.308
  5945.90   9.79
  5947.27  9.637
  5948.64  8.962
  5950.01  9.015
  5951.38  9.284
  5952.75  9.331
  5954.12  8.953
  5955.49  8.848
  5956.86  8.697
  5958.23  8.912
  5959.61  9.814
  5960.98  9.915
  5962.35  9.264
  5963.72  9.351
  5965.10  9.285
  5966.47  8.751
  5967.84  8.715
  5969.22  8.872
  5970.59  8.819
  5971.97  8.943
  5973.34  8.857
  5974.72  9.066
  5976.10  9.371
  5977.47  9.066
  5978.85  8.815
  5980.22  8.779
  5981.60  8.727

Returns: 0.319 mag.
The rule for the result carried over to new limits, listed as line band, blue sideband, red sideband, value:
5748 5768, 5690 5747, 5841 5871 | 0.040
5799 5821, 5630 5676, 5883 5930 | -0.104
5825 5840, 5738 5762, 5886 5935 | -0.086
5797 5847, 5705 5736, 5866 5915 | -0.103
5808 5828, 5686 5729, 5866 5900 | -0.115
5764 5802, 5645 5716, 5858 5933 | -0.050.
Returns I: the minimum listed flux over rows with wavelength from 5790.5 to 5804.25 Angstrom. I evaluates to 8.409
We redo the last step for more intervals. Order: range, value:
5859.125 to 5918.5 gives 3.34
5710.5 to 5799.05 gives 7.629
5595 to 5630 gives 6.843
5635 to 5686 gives 7.58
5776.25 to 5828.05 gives 8.254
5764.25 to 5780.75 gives 7.94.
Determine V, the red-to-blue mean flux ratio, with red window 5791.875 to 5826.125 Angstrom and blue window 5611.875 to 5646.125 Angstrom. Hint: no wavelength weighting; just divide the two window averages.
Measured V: 1.1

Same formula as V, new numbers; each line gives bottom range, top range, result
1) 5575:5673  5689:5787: 1.02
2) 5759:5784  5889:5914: 0.85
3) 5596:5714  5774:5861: 1.07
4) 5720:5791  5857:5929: 0.94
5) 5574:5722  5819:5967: 1.03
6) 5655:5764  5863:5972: 1.00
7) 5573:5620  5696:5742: 1.04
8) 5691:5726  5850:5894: 0.96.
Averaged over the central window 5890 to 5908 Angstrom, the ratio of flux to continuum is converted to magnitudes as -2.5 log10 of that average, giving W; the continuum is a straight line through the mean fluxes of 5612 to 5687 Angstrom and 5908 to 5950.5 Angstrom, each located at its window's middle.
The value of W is 0.28 mag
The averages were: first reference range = 8.55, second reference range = 9.21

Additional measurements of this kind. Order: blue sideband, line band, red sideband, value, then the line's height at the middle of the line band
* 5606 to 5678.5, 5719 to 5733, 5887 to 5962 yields -0.04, 8.62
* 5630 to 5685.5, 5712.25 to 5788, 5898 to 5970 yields -0.02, 8.74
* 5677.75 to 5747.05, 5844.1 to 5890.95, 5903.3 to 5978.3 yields 0.06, 8.99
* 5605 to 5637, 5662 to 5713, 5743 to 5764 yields 0.03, 8.72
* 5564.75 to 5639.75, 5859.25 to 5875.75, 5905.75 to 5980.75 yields 0.00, 8.98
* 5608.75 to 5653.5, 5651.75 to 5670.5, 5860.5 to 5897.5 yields -0.04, 8.54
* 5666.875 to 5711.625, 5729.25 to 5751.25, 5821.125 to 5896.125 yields -0.08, 8.43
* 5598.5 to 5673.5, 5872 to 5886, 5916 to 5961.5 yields 0.04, 9.14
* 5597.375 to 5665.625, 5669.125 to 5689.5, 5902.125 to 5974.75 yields 0.05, 8.63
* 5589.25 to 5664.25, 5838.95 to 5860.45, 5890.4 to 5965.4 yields -0.05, 8.67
